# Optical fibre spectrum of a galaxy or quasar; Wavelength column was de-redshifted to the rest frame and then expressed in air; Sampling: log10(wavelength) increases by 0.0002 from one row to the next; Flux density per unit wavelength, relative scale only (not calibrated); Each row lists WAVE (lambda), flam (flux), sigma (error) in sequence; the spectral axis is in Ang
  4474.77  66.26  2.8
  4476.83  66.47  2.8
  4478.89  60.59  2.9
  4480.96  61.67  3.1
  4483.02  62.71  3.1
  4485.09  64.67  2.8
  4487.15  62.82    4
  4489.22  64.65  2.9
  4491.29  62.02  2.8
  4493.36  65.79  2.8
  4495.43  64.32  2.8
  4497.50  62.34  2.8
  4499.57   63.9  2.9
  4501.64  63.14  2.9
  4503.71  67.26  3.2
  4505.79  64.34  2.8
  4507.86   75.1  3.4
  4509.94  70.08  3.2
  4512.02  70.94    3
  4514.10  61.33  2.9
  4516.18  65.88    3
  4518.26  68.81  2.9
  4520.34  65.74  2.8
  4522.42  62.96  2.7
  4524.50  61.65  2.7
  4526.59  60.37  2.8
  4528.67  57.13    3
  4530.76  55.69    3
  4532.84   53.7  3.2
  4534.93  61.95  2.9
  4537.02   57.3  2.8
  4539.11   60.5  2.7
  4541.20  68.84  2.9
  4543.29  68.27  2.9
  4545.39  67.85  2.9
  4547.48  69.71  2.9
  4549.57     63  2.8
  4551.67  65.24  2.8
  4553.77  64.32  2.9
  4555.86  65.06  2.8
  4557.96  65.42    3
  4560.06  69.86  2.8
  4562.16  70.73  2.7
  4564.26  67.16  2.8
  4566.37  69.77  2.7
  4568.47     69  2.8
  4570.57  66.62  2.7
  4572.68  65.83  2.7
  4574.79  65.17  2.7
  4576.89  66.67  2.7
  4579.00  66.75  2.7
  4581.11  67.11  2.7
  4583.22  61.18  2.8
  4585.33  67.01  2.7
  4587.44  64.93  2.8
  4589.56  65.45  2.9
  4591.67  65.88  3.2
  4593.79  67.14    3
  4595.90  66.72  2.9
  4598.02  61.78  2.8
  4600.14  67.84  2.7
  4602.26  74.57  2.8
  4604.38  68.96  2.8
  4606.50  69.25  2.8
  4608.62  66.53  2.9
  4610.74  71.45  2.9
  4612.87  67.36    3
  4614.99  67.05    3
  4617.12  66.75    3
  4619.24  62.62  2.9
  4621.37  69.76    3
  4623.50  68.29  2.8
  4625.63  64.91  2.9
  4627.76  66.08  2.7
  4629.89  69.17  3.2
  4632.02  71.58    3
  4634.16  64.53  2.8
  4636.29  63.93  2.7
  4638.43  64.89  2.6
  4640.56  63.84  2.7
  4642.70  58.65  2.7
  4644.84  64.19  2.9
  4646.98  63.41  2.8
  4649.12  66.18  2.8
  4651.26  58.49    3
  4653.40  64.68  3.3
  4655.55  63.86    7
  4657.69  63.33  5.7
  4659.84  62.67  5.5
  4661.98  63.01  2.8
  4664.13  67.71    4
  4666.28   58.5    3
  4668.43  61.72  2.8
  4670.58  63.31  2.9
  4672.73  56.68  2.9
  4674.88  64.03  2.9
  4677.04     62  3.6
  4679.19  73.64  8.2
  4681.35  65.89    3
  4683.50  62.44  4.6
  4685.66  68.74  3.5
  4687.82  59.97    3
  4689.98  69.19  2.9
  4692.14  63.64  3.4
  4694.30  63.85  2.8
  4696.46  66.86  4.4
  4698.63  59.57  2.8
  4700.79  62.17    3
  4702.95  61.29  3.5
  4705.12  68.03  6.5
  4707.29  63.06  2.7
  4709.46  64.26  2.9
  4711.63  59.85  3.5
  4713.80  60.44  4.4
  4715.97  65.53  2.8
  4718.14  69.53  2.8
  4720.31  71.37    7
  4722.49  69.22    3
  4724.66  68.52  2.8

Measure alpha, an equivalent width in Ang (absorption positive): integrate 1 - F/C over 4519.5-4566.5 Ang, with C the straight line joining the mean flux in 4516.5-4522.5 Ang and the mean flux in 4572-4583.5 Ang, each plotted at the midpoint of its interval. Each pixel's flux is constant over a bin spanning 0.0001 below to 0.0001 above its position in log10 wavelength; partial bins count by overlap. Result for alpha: 1.6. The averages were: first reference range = 66.3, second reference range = 65.7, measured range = 63.9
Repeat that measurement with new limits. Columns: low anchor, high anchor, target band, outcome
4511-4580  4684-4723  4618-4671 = 0.3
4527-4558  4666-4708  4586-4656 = -3.0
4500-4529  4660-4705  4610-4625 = -0.7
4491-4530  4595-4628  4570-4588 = 0.3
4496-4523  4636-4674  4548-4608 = -2.0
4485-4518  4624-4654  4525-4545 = 1.4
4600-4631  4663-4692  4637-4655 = 0.8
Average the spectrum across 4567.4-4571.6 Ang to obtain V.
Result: 68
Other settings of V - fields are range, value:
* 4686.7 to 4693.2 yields 64.3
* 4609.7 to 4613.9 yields 69.3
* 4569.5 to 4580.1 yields 66.2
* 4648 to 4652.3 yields 62.4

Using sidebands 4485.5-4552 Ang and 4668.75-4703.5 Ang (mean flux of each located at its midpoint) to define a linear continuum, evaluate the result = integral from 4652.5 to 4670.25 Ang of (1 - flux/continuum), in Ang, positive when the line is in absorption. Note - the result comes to 0.22 Ang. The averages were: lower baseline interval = 64.1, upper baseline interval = 64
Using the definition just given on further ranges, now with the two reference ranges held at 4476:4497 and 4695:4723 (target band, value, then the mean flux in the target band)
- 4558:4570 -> -0.94 Ang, 68.9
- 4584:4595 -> -0.34 Ang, 66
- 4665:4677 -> 0.62 Ang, 61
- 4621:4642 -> -0.73 Ang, 66.5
